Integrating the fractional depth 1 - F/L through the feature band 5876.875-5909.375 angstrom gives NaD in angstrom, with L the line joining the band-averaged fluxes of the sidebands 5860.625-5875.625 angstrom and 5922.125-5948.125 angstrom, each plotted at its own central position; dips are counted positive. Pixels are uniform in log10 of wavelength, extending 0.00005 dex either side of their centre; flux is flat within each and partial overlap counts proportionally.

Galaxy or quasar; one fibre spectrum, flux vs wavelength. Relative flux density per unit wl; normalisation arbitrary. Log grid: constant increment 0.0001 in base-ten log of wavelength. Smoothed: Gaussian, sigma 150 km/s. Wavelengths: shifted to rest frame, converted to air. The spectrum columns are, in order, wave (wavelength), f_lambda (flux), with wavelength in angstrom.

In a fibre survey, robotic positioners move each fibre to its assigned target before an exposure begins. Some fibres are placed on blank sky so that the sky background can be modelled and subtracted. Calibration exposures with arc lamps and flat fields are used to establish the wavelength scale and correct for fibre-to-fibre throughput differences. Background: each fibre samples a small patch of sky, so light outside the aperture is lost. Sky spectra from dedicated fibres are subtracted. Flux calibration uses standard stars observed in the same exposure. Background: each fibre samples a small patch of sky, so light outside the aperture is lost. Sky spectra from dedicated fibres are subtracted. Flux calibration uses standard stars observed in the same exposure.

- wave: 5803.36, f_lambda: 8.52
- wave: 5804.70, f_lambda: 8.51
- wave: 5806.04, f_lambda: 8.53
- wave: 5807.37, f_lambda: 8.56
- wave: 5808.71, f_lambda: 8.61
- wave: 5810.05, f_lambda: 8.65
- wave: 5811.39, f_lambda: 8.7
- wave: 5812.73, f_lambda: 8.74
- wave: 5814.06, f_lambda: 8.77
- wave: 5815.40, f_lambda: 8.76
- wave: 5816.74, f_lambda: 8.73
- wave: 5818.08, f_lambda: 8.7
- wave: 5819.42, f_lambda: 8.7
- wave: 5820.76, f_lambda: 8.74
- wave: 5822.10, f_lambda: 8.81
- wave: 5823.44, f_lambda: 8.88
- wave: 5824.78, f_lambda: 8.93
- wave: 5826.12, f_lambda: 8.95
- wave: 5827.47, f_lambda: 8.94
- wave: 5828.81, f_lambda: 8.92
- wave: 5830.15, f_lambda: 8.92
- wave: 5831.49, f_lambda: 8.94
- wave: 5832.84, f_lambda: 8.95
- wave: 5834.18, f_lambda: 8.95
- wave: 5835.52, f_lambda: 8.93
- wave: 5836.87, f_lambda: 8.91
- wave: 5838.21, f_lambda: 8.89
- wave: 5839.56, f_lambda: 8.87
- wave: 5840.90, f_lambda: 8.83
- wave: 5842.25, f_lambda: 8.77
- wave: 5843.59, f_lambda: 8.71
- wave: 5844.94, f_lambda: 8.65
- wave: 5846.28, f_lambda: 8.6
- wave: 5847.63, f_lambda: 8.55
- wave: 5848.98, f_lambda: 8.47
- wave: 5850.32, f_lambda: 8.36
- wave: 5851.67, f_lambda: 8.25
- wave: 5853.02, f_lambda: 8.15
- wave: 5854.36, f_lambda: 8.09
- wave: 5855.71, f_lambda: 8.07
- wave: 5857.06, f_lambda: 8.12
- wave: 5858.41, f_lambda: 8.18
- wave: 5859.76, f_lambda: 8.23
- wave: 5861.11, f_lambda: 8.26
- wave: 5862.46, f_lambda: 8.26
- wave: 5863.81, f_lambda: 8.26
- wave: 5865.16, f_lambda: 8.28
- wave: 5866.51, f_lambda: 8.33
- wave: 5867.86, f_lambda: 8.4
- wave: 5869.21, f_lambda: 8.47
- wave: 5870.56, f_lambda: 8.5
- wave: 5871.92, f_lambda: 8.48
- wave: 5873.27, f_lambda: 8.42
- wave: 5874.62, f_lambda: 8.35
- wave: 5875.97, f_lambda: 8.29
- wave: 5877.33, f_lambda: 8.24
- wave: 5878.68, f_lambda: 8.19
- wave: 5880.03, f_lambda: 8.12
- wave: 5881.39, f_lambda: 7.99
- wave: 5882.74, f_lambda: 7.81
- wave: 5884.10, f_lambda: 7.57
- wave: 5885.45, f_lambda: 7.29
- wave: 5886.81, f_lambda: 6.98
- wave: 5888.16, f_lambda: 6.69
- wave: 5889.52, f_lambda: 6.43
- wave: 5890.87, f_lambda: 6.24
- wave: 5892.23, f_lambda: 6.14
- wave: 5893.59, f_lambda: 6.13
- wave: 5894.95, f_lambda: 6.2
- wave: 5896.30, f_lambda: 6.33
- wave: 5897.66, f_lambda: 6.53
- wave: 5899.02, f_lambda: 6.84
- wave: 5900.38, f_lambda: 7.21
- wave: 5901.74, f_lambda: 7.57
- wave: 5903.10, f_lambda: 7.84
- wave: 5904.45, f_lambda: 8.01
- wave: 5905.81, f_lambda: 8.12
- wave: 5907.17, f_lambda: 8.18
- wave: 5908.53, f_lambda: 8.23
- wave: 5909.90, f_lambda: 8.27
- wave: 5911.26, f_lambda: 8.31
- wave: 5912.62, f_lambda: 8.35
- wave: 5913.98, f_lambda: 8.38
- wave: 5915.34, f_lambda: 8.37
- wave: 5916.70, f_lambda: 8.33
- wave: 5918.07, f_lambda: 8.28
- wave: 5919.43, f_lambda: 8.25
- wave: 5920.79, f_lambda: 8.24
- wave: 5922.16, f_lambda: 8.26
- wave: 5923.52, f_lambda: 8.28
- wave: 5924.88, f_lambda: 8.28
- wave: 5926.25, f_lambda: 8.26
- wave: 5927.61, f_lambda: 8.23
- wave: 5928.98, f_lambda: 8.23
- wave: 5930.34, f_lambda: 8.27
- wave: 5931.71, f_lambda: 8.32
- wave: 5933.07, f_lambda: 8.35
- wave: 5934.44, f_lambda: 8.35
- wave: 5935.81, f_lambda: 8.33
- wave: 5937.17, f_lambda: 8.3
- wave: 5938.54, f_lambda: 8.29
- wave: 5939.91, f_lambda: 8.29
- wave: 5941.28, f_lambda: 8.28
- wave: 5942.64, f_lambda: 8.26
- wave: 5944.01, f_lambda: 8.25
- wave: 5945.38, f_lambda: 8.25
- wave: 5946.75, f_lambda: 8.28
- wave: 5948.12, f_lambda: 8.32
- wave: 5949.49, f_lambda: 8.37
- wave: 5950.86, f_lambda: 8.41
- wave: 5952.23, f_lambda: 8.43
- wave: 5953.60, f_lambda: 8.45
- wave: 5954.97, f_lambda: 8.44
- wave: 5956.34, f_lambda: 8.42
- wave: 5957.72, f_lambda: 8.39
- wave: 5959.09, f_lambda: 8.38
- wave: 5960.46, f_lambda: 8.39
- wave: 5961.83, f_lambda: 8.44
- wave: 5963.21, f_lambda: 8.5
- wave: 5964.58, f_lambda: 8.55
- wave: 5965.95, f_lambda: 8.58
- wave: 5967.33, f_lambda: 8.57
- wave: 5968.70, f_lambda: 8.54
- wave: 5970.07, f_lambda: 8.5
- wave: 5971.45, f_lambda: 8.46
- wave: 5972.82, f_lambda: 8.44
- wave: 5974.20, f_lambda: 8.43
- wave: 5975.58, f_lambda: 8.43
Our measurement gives 4.1 angstrom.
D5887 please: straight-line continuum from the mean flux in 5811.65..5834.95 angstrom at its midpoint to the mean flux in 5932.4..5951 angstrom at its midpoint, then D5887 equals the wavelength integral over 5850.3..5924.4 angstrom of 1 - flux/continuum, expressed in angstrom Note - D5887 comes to 6.08 angstrom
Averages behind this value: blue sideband 8.84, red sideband 8.3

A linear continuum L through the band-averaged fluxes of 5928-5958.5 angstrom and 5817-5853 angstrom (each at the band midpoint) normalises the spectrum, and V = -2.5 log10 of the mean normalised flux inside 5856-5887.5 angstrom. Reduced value 0.06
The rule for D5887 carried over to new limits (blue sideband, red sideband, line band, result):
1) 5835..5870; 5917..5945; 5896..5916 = 1.3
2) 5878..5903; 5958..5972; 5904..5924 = -2.0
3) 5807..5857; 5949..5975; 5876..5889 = 1.4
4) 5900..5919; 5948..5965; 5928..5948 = 0.0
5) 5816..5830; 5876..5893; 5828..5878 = -2.6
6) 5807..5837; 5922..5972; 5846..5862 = 0.8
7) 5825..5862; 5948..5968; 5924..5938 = 0.3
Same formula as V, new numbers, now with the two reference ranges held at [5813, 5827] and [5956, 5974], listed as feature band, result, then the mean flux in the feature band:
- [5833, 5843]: -0.02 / 8.88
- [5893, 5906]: 0.22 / 7.05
